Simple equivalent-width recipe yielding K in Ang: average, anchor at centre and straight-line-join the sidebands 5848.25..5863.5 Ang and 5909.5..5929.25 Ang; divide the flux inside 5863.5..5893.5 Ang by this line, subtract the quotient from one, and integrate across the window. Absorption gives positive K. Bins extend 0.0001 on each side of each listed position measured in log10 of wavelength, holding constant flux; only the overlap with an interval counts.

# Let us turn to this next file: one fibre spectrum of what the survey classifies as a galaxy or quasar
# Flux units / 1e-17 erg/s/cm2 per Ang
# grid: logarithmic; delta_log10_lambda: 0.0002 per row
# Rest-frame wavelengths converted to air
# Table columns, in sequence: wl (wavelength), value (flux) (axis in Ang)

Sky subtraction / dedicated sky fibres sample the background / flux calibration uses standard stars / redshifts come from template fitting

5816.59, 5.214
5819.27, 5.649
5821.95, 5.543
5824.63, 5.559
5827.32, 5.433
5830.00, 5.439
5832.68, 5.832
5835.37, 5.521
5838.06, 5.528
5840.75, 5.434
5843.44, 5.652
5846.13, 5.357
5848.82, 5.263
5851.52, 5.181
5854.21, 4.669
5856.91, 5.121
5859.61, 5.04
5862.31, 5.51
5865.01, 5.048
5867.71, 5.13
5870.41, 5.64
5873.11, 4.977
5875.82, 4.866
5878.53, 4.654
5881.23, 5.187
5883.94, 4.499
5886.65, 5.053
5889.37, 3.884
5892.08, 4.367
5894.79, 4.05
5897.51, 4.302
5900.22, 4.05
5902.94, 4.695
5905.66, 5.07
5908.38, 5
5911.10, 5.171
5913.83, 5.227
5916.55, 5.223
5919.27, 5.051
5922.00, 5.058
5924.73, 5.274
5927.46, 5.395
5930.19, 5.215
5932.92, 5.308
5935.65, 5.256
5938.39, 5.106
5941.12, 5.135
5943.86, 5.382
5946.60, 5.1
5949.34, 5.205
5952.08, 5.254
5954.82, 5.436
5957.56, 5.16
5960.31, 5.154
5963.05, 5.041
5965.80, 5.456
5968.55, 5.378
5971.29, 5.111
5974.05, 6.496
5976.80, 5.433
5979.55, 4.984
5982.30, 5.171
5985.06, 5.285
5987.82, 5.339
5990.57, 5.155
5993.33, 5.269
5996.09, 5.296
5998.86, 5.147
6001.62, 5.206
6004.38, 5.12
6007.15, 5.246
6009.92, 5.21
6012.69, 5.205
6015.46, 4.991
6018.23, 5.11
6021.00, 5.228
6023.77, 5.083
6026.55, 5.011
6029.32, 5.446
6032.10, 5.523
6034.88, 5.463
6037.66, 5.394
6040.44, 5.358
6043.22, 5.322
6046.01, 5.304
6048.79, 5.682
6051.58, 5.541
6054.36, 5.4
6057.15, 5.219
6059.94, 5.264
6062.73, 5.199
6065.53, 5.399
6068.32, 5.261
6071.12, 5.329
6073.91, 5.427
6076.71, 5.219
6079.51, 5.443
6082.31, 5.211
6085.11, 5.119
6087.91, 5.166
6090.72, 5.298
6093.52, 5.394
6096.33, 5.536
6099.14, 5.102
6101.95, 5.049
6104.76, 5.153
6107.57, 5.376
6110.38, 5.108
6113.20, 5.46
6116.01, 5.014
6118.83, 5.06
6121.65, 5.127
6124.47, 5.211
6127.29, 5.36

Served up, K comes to 1.7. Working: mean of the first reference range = 5.12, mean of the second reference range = 5.2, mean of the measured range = 4.85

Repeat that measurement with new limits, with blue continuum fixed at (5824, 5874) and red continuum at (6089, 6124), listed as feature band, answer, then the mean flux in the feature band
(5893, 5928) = 2.9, 4.87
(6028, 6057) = -1.0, 5.43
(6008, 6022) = 0.3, 5.15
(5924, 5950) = 0.3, 5.24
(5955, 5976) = -0.5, 5.4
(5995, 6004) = 0.1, 5.2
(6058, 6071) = -0.1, 5.28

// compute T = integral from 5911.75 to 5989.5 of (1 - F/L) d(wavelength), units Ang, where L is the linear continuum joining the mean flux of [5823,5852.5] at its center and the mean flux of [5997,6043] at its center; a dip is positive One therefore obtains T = 0.8 Ang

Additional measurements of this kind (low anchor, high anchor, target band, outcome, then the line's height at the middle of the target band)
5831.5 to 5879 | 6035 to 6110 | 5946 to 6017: 0.3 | 5.29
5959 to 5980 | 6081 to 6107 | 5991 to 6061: 0.6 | 5.32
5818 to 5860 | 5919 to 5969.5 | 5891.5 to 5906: 2.5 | 5.3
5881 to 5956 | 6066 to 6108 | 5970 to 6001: -1.5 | 5.08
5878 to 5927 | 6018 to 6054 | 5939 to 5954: -0.7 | 4.97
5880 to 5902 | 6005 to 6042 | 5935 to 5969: -3.0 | 4.8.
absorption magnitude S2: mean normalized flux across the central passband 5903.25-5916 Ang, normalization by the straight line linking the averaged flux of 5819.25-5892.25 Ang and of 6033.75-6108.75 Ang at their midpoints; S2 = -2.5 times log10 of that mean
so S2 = 0.03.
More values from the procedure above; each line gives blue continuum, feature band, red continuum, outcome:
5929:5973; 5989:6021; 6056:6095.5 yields 0.02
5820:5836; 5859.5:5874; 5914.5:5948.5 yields 0.04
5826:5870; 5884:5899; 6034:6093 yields 0.22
